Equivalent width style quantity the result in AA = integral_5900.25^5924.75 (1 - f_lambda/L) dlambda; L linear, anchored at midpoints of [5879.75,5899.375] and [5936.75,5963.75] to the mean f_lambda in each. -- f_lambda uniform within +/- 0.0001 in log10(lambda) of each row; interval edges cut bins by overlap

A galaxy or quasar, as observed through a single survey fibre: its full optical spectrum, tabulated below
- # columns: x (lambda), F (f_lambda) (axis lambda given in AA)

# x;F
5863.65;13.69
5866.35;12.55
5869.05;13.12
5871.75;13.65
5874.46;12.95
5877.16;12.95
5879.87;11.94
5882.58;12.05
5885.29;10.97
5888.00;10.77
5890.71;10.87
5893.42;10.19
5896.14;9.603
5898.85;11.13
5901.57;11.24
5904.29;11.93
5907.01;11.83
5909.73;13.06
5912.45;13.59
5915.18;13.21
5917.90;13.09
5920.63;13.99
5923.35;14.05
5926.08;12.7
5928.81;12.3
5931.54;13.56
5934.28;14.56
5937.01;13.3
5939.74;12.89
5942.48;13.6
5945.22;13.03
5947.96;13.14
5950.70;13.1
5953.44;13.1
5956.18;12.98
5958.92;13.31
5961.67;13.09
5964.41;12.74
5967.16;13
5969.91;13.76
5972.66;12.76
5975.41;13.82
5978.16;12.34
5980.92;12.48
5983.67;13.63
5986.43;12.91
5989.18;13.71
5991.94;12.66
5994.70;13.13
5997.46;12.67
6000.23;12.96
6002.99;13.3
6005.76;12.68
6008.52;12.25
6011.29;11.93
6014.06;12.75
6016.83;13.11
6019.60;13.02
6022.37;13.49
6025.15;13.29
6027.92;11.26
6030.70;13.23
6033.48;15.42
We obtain -2.4 AA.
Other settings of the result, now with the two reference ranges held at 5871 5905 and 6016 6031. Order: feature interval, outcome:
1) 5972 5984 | -0.54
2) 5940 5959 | -1.61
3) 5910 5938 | -3.66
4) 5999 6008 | -0.17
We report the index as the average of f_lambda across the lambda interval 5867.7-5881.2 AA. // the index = 12.9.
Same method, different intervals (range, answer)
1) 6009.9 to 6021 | 12.7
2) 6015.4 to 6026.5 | 13.2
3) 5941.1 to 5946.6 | 13.3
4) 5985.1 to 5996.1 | 13.1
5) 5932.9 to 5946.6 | 13.5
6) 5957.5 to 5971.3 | 13.2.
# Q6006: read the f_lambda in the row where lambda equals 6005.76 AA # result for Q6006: 12.68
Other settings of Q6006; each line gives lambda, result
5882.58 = 12.05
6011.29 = 11.93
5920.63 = 13.99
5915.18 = 13.21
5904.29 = 11.93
